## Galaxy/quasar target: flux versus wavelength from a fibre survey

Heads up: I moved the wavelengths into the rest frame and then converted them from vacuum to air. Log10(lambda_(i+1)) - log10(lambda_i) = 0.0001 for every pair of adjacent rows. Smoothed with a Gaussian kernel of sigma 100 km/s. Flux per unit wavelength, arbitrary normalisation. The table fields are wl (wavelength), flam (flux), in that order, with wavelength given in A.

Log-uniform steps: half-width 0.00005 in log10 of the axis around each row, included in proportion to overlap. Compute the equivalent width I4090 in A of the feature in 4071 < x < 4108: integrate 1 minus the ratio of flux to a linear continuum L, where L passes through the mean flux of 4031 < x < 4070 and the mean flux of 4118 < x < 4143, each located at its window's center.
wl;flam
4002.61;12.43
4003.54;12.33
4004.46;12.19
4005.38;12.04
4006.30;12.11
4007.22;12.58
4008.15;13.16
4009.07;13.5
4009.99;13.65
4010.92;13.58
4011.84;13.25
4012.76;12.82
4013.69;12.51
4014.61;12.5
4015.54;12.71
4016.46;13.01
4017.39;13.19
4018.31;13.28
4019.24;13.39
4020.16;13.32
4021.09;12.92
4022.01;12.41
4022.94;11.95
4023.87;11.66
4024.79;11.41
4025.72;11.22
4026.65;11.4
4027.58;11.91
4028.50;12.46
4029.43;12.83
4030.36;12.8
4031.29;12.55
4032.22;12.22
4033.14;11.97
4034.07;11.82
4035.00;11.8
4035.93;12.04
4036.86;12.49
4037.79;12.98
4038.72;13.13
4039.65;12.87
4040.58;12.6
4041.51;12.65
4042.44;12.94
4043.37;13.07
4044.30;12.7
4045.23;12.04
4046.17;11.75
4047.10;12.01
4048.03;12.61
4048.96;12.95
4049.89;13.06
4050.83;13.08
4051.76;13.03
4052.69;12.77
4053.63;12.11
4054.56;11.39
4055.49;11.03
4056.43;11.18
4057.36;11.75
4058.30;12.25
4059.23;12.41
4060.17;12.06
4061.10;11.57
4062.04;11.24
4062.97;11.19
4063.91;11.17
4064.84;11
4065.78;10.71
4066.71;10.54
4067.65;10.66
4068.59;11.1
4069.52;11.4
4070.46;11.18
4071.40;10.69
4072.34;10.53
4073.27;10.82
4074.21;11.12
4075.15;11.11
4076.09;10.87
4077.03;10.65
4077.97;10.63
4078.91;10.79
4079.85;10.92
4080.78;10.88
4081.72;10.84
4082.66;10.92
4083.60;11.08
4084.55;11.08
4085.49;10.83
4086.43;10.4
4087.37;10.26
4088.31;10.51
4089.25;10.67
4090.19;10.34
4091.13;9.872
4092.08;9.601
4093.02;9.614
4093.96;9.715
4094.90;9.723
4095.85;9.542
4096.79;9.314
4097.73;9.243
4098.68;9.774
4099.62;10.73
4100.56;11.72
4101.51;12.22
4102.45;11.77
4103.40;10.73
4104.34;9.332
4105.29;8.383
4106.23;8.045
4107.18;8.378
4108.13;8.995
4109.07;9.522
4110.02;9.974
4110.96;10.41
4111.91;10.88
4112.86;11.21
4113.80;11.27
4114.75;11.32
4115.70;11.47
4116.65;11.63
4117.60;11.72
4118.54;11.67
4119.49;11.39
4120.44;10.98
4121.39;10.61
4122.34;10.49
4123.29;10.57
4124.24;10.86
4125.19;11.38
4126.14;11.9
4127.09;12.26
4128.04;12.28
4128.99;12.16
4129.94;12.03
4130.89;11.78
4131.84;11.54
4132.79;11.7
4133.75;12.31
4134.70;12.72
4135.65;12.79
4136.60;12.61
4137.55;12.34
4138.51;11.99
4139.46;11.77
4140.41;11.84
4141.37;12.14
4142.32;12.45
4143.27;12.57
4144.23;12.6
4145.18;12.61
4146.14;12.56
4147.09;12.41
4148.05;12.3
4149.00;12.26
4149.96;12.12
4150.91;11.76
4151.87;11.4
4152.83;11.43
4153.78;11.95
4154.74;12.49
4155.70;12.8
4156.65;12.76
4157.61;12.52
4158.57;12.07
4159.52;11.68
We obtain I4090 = 4.9 A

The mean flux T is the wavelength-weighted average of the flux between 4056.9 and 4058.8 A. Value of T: 12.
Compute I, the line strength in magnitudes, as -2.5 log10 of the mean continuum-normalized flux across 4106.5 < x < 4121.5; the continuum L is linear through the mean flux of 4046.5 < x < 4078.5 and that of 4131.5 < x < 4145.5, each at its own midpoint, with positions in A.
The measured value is 0.13 mag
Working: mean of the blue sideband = 11.5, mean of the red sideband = 12.3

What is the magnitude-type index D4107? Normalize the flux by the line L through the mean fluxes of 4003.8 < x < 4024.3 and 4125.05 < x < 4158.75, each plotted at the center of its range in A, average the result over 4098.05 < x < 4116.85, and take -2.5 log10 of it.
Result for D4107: 0.19 mag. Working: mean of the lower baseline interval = 12.8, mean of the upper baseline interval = 12.2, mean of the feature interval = 10.4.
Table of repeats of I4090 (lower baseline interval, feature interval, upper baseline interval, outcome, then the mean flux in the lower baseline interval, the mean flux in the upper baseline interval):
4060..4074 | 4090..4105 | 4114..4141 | 1.6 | 11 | 11.7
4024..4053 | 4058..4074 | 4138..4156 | 1.5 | 12.4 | 12.2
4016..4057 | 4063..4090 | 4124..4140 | 3.1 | 12.4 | 12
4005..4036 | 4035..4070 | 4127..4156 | 1.1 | 12.5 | 12.2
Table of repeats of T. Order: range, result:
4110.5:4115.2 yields 11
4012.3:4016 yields 12.6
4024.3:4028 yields 11.5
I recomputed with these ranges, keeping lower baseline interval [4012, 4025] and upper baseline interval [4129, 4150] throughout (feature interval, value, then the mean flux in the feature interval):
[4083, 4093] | 0.19 mag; 10.4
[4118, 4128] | 0.10 mag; 11.3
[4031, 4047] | 0.02 mag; 12.4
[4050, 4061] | 0.04 mag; 12.1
